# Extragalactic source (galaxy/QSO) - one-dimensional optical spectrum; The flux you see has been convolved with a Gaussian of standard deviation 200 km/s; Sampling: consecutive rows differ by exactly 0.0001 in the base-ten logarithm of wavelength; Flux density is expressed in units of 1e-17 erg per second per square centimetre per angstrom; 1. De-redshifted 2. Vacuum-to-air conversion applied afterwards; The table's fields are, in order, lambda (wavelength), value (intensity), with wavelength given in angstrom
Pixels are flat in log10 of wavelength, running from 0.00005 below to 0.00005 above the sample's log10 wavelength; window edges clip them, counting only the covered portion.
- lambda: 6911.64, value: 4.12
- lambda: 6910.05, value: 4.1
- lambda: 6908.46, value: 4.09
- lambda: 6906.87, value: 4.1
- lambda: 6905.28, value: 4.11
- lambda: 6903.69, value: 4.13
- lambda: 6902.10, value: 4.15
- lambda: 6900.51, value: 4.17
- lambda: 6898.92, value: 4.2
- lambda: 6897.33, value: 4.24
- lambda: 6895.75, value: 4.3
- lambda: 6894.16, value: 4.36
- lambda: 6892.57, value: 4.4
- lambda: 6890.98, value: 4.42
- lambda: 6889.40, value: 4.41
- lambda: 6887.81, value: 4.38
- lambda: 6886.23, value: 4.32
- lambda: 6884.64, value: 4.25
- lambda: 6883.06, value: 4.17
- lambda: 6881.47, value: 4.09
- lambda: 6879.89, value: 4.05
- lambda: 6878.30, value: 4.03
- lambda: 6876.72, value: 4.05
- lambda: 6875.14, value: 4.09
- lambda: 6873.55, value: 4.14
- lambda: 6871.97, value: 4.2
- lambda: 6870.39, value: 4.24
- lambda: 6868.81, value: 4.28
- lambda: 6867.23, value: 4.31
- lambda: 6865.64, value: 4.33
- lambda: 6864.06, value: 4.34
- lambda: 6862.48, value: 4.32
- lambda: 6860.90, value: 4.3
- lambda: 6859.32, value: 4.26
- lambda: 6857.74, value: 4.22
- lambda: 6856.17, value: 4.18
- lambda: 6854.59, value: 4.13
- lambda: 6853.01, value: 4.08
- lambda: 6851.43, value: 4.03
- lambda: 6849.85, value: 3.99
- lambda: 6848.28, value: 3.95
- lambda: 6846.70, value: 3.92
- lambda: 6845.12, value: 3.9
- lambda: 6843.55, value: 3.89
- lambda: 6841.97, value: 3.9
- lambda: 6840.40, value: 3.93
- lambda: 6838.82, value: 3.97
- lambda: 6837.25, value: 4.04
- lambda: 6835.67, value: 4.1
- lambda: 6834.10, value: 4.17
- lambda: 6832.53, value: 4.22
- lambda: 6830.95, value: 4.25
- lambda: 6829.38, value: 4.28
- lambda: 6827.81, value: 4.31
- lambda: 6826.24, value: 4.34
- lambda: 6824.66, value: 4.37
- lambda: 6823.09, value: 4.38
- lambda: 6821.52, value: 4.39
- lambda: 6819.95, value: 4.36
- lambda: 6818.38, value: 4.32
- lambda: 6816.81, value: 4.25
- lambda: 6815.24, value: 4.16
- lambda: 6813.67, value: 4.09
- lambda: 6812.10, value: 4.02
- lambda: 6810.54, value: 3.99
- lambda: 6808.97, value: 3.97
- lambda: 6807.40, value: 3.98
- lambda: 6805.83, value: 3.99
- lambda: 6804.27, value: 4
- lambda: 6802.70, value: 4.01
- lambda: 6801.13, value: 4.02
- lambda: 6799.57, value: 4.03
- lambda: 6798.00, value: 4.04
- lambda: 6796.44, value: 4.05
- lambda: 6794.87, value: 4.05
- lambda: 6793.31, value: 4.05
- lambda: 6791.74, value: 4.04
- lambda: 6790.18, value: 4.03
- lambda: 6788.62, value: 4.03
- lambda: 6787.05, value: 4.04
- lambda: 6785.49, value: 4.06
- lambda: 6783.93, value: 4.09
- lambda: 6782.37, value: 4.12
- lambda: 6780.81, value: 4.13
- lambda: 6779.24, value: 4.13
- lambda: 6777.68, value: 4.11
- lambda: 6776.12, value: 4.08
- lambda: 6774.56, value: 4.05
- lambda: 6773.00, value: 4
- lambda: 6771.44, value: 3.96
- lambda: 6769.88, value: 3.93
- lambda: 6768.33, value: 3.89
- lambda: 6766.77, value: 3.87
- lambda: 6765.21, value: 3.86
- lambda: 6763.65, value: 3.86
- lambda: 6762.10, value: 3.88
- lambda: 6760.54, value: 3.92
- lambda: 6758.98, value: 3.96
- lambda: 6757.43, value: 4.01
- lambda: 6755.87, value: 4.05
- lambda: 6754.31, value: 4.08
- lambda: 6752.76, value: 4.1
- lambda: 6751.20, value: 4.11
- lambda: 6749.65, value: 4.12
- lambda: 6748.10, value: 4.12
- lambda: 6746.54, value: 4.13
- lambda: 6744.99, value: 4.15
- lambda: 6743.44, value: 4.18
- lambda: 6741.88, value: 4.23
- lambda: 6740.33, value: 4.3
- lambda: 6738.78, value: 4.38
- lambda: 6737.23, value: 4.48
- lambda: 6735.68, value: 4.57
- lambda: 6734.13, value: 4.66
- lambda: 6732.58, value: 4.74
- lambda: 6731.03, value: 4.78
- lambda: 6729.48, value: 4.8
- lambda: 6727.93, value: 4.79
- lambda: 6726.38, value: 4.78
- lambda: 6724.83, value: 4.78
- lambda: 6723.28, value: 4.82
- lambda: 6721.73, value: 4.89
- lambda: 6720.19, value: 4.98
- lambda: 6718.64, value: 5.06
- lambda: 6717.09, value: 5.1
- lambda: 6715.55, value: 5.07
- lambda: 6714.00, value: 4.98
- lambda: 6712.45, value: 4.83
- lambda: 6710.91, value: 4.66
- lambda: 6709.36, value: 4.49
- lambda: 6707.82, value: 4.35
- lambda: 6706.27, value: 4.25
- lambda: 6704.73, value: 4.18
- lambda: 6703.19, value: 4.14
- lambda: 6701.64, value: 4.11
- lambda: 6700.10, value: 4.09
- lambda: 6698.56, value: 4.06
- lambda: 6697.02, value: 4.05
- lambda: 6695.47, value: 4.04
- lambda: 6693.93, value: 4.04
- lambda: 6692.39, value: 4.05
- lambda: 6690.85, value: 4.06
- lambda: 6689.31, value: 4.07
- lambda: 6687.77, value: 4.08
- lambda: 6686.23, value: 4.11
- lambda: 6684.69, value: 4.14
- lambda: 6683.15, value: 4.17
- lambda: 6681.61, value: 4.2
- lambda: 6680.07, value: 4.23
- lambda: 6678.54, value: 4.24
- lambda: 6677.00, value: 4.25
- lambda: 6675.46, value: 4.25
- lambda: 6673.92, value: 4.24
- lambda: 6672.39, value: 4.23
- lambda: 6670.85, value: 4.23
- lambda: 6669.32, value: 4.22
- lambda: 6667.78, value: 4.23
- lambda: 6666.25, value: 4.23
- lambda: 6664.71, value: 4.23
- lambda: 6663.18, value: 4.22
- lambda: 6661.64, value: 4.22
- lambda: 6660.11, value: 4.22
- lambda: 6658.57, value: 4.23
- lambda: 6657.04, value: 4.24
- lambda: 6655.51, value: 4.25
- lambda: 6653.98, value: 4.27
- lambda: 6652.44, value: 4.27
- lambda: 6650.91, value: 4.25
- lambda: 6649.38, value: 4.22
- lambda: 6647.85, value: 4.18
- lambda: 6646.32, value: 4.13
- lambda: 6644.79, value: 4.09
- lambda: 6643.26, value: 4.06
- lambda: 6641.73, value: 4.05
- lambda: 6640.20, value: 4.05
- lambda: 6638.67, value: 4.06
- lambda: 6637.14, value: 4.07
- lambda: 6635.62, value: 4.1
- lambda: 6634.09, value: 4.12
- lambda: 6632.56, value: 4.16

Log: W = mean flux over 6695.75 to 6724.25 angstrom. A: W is 4.55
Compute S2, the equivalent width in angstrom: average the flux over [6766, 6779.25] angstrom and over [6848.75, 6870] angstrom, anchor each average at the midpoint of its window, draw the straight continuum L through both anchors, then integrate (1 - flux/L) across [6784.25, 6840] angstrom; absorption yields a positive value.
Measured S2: -0.4 angstrom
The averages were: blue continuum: 4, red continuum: 4.21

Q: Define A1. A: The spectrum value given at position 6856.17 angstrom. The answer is 4.18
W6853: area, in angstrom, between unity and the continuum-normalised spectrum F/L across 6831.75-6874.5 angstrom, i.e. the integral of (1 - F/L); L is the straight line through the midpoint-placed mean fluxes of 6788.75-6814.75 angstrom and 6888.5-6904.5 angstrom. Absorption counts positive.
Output 0.4 angstrom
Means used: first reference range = 4.03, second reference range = 4.28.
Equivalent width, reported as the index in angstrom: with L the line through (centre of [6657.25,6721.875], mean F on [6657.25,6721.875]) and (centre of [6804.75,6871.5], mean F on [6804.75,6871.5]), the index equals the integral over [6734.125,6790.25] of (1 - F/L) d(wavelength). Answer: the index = 2.0 angstrom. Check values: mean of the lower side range 4.32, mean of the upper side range 4.15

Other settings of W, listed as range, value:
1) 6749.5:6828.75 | 4.07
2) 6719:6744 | 4.65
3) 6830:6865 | 4.1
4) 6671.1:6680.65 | 4.24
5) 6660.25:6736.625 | 4.41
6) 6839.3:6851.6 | 3.93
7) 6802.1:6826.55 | 4.16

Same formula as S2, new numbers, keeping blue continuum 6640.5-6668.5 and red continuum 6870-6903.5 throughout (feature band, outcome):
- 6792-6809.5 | 0.8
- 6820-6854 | 0.8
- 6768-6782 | 0.6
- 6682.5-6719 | -1.1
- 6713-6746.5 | -3.8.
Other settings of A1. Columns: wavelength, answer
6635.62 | 4.1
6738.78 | 4.38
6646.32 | 4.13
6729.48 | 4.8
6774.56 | 4.05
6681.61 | 4.2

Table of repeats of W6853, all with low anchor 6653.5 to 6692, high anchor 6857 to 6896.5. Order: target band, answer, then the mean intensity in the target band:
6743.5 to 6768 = 1.18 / 4.02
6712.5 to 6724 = -2.09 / 4.98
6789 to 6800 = 0.49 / 4.04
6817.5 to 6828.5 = -0.30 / 4.35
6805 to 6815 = 0.52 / 4.02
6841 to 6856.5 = 0.92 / 3.99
